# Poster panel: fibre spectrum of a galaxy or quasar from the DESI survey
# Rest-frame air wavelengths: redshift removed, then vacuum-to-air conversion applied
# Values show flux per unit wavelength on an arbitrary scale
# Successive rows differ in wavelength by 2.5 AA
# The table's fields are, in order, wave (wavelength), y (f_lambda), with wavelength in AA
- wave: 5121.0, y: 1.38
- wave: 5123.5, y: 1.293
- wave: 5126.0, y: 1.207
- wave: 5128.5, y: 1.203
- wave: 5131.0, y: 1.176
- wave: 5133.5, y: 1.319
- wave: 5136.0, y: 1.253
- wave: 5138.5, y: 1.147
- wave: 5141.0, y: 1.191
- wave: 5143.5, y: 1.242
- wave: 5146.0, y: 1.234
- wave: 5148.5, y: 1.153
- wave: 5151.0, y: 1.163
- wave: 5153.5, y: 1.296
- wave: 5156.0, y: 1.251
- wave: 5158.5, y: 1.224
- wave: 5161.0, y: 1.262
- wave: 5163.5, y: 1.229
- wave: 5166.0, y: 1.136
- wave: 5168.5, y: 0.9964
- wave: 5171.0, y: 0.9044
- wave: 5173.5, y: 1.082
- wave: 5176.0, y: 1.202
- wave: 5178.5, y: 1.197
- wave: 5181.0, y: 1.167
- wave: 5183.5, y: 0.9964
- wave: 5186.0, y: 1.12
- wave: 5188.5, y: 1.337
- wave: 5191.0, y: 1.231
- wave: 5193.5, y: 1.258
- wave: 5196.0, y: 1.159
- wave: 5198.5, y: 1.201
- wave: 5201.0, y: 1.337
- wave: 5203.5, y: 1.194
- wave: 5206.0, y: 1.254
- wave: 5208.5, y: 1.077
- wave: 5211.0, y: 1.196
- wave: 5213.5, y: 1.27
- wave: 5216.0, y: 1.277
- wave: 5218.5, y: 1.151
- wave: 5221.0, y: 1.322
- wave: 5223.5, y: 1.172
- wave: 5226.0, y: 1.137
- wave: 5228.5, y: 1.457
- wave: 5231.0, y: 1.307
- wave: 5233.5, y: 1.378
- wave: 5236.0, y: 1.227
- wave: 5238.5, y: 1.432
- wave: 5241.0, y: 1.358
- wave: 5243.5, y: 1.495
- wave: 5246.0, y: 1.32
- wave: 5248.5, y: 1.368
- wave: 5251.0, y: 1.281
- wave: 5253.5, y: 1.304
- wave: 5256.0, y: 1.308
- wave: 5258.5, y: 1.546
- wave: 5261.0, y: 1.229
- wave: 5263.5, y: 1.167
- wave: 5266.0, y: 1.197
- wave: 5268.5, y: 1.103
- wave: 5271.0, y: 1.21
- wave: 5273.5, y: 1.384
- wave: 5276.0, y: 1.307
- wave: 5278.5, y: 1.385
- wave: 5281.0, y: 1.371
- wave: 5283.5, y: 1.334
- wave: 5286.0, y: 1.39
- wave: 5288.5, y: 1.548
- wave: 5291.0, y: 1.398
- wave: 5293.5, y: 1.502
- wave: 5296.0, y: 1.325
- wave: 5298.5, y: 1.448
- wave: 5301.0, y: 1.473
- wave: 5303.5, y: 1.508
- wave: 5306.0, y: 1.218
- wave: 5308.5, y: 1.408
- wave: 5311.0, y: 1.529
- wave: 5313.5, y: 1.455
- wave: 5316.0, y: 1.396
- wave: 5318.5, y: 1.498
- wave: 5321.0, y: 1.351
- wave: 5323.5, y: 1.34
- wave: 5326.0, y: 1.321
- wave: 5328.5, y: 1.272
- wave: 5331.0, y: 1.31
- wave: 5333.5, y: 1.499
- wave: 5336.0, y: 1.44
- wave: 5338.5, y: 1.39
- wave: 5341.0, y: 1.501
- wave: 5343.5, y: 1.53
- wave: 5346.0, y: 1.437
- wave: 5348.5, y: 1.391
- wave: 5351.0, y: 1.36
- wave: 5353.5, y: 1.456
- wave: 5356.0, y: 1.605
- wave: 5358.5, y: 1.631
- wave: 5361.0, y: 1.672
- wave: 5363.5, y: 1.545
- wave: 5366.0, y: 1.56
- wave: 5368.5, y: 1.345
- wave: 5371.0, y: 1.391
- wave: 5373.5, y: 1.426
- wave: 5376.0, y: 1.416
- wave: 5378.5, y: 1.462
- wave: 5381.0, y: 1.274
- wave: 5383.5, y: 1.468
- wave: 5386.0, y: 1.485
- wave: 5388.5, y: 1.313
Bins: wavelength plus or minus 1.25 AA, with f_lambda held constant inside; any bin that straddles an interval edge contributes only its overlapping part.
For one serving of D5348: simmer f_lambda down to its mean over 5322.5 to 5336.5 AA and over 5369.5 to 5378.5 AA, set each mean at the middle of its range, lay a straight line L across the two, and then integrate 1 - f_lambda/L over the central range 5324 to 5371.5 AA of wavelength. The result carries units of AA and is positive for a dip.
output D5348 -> -2.45 AA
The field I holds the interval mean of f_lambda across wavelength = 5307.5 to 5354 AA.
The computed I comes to 1.41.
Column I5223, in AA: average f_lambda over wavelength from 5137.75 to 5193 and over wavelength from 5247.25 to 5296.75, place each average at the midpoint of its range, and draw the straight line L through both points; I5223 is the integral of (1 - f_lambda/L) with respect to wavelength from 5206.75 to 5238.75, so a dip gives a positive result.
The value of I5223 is 0.1 AA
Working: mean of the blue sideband 1.17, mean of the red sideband 1.33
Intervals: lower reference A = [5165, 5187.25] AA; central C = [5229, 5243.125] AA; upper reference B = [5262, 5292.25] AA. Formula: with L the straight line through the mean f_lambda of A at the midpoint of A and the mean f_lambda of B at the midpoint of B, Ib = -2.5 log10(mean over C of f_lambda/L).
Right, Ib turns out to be -0.112 mag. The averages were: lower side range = 1.09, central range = 1.36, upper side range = 1.32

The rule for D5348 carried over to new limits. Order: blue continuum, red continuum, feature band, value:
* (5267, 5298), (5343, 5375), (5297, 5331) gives 0.3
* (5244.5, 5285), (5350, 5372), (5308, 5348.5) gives 0.6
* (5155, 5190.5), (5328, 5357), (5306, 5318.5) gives -0.4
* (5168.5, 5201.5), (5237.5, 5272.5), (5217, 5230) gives -0.1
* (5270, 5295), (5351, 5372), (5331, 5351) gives 0.6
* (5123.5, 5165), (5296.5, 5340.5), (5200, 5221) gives 1.1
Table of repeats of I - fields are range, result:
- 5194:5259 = 1.29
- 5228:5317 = 1.36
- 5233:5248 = 1.37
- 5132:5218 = 1.19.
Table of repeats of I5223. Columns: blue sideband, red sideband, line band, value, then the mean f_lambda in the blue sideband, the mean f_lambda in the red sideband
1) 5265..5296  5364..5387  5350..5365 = -1.4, 1.34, 1.43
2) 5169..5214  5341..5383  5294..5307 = -0.4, 1.17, 1.47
